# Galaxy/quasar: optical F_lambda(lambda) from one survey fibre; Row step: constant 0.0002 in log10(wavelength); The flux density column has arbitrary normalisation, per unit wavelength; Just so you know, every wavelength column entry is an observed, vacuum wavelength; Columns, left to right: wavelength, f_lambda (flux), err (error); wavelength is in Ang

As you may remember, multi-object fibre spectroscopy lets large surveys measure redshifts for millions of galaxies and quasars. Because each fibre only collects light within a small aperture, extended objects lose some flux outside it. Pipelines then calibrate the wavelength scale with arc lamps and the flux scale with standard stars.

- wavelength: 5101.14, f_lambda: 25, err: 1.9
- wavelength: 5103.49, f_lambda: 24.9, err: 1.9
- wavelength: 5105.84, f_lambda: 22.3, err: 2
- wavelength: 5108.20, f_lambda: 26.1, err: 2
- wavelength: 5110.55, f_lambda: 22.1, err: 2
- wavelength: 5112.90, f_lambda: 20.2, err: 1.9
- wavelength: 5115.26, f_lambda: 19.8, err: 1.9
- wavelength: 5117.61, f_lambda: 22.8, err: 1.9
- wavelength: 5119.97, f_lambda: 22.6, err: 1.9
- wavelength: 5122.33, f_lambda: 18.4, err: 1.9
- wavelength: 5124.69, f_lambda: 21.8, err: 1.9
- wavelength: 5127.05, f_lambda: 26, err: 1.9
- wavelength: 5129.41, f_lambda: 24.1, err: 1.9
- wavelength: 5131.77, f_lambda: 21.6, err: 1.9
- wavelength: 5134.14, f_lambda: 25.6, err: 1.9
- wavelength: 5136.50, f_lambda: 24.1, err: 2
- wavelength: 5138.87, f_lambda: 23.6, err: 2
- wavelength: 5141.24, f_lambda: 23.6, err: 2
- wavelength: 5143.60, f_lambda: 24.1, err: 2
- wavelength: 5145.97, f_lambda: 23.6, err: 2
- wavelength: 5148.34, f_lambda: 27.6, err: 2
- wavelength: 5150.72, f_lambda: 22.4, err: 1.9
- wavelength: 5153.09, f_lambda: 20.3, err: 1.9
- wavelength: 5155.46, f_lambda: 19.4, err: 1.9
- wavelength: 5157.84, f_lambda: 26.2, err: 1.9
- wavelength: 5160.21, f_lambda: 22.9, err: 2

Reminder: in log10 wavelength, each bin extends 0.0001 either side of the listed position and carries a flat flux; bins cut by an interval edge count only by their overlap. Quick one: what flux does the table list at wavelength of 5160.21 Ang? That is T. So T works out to 22.9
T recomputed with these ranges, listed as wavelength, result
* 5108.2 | 26.1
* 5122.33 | 18.4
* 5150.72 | 22.4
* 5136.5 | 24.1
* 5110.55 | 22.1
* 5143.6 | 24.1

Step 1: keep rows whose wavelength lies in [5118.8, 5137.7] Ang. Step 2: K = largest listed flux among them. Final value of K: 26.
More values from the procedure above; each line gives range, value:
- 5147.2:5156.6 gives 27.6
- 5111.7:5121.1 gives 22.8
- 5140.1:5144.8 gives 24.1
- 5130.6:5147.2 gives 25.6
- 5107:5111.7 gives 26.1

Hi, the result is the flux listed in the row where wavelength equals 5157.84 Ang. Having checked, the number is 26.2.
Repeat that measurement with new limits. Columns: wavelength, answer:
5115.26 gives 19.8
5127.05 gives 26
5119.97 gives 22.6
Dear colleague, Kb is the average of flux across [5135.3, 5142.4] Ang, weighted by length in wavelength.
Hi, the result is 23.8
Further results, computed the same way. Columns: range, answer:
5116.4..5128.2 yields 22.3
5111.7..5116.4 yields 20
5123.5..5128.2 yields 23.9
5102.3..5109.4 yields 24.4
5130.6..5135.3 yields 23.6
